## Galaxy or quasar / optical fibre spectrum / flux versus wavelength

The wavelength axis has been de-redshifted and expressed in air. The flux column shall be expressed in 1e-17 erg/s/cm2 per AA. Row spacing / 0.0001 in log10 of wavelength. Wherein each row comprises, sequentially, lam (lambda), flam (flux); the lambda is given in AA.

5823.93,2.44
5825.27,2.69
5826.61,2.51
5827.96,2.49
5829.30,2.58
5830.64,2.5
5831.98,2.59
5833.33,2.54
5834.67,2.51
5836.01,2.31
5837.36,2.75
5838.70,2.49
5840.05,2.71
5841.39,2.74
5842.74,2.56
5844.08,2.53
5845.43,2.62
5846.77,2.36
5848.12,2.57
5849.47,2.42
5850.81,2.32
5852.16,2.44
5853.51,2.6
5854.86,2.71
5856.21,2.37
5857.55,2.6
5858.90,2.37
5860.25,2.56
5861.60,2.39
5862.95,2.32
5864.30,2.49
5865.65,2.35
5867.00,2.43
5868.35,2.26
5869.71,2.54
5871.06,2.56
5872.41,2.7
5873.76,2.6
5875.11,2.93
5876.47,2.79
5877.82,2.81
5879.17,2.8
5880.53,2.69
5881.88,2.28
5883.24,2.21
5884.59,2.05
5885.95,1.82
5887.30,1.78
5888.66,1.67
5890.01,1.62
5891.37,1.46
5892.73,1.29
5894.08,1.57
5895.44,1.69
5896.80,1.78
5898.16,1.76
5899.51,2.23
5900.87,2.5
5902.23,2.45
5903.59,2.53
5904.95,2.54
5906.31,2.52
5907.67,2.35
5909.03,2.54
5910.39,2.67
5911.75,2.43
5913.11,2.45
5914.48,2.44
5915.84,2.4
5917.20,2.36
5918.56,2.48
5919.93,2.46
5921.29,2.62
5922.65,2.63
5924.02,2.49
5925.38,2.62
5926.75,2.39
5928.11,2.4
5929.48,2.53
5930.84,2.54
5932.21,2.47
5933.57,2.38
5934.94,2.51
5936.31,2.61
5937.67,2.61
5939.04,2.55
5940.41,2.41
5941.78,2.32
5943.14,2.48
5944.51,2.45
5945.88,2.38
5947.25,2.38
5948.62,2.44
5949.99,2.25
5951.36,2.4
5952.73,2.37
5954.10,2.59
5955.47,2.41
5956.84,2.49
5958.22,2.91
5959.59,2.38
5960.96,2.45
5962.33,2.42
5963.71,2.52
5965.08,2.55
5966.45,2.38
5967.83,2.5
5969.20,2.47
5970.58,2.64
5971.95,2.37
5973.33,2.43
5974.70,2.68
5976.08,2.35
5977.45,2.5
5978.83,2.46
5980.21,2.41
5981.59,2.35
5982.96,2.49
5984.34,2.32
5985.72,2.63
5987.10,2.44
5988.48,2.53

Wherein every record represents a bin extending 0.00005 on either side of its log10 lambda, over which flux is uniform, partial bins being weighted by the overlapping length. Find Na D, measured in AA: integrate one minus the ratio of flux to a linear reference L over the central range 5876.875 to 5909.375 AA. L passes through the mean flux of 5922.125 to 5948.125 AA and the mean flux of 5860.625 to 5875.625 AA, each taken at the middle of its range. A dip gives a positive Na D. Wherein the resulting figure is 4.8 AA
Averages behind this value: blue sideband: 2.5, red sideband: 2.48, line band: 2.12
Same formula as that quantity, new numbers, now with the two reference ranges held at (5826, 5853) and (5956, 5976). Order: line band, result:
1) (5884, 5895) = 3.77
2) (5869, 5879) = -0.74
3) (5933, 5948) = 0.29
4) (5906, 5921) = 0.29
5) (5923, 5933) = 0.07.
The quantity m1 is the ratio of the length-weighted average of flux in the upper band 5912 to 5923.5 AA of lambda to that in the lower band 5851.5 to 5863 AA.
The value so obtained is 0.99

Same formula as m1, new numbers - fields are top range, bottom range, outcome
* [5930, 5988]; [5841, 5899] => 1.07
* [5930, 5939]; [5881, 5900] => 1.40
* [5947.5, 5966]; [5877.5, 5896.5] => 1.26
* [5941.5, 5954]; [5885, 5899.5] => 1.43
